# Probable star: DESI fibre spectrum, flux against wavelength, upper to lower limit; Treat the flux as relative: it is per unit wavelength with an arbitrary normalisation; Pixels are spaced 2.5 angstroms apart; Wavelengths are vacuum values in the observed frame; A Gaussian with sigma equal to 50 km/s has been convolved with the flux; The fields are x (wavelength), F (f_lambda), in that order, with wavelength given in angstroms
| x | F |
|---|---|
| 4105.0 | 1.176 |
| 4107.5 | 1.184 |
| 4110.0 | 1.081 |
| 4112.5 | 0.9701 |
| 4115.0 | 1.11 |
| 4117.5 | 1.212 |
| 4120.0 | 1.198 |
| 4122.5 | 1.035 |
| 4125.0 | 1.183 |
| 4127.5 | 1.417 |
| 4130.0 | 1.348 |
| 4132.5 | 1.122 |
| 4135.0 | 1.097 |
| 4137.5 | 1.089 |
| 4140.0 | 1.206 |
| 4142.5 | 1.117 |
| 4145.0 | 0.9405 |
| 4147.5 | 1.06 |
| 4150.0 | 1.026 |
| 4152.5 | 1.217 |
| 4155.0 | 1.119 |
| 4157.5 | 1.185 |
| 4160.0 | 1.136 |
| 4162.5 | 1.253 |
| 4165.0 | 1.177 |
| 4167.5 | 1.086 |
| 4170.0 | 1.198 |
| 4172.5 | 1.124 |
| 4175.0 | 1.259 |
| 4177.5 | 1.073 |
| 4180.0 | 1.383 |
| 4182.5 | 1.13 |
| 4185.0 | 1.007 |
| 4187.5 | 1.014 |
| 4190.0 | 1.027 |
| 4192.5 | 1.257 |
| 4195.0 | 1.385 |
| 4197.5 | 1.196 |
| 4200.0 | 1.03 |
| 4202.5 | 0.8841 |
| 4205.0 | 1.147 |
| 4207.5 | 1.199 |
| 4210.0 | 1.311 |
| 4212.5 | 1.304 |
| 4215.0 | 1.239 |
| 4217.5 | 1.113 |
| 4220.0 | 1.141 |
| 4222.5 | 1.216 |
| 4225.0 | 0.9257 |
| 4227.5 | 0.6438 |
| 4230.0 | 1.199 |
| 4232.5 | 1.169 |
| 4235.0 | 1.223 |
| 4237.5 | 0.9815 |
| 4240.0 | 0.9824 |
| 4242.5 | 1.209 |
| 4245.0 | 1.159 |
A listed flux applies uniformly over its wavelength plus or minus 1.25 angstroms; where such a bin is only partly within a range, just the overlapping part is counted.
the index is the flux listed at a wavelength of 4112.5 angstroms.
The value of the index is 0.9701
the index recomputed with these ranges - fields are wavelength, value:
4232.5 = 1.169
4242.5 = 1.209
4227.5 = 0.6438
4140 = 1.206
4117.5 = 1.212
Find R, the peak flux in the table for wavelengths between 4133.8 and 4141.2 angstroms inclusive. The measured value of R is 1.206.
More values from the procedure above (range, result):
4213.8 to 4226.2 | 1.239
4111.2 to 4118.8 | 1.212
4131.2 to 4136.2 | 1.122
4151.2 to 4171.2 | 1.253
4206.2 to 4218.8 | 1.311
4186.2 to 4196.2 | 1.385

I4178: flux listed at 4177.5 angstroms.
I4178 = 1.073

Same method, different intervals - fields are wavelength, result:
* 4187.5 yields 1.014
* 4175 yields 1.259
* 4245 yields 1.159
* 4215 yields 1.239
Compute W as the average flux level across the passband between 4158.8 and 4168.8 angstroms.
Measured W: 1.16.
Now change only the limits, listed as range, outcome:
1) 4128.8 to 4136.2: 1.19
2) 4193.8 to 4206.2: 1.13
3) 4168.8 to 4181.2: 1.21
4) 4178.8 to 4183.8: 1.25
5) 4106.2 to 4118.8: 1.11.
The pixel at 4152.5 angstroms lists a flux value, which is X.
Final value 1.217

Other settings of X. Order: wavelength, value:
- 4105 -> 1.176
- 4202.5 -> 0.8841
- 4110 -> 1.081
